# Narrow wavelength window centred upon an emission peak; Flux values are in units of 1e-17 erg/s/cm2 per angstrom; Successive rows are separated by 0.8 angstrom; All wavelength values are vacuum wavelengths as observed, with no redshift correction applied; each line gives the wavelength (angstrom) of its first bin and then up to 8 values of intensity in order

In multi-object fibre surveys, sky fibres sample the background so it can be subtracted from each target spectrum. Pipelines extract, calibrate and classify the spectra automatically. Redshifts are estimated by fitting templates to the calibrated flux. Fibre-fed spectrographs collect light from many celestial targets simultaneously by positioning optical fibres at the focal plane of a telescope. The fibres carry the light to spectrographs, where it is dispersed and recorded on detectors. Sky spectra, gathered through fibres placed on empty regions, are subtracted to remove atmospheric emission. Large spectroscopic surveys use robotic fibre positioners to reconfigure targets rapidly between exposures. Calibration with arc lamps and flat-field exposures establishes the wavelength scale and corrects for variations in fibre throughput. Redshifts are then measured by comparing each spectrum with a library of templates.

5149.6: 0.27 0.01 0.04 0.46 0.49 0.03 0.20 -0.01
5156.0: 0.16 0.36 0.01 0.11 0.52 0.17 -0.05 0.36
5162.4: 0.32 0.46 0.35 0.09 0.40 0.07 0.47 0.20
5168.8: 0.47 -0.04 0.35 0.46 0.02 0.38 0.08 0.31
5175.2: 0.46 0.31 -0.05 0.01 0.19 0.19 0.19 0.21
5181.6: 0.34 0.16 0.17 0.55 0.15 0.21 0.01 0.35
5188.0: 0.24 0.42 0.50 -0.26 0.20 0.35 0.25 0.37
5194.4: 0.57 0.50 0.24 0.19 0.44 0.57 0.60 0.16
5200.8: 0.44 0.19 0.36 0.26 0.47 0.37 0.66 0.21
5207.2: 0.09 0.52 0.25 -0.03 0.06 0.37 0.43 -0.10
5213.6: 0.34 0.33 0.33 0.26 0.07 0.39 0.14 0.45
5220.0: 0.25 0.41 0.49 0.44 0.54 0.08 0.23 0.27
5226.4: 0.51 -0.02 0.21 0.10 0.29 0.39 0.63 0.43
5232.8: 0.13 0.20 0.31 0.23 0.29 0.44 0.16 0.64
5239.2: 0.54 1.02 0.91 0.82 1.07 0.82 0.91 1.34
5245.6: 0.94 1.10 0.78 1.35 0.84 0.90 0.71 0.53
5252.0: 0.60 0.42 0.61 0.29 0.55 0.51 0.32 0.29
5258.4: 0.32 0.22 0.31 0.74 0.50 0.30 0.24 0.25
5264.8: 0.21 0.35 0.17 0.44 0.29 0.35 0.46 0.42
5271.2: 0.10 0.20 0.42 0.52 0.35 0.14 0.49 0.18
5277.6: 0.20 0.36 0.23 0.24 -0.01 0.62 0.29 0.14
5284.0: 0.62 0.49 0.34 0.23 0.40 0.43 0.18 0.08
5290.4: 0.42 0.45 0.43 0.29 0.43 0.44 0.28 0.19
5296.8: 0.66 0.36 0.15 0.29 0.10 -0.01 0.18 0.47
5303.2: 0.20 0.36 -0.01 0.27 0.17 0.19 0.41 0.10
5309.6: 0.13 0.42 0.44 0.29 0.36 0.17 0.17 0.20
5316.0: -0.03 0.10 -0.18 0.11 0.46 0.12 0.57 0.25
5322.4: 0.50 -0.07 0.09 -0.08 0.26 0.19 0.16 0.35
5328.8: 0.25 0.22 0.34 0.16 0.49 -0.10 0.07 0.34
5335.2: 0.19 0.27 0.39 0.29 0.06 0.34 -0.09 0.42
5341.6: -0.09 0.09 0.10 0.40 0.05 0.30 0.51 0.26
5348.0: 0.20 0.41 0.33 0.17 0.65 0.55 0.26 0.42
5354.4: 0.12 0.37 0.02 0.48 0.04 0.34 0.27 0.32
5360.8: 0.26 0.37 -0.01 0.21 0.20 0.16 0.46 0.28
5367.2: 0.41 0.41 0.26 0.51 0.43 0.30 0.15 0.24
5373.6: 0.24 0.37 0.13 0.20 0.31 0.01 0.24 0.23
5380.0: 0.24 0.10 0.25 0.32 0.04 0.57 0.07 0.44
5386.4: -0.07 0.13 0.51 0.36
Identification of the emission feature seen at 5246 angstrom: C III]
